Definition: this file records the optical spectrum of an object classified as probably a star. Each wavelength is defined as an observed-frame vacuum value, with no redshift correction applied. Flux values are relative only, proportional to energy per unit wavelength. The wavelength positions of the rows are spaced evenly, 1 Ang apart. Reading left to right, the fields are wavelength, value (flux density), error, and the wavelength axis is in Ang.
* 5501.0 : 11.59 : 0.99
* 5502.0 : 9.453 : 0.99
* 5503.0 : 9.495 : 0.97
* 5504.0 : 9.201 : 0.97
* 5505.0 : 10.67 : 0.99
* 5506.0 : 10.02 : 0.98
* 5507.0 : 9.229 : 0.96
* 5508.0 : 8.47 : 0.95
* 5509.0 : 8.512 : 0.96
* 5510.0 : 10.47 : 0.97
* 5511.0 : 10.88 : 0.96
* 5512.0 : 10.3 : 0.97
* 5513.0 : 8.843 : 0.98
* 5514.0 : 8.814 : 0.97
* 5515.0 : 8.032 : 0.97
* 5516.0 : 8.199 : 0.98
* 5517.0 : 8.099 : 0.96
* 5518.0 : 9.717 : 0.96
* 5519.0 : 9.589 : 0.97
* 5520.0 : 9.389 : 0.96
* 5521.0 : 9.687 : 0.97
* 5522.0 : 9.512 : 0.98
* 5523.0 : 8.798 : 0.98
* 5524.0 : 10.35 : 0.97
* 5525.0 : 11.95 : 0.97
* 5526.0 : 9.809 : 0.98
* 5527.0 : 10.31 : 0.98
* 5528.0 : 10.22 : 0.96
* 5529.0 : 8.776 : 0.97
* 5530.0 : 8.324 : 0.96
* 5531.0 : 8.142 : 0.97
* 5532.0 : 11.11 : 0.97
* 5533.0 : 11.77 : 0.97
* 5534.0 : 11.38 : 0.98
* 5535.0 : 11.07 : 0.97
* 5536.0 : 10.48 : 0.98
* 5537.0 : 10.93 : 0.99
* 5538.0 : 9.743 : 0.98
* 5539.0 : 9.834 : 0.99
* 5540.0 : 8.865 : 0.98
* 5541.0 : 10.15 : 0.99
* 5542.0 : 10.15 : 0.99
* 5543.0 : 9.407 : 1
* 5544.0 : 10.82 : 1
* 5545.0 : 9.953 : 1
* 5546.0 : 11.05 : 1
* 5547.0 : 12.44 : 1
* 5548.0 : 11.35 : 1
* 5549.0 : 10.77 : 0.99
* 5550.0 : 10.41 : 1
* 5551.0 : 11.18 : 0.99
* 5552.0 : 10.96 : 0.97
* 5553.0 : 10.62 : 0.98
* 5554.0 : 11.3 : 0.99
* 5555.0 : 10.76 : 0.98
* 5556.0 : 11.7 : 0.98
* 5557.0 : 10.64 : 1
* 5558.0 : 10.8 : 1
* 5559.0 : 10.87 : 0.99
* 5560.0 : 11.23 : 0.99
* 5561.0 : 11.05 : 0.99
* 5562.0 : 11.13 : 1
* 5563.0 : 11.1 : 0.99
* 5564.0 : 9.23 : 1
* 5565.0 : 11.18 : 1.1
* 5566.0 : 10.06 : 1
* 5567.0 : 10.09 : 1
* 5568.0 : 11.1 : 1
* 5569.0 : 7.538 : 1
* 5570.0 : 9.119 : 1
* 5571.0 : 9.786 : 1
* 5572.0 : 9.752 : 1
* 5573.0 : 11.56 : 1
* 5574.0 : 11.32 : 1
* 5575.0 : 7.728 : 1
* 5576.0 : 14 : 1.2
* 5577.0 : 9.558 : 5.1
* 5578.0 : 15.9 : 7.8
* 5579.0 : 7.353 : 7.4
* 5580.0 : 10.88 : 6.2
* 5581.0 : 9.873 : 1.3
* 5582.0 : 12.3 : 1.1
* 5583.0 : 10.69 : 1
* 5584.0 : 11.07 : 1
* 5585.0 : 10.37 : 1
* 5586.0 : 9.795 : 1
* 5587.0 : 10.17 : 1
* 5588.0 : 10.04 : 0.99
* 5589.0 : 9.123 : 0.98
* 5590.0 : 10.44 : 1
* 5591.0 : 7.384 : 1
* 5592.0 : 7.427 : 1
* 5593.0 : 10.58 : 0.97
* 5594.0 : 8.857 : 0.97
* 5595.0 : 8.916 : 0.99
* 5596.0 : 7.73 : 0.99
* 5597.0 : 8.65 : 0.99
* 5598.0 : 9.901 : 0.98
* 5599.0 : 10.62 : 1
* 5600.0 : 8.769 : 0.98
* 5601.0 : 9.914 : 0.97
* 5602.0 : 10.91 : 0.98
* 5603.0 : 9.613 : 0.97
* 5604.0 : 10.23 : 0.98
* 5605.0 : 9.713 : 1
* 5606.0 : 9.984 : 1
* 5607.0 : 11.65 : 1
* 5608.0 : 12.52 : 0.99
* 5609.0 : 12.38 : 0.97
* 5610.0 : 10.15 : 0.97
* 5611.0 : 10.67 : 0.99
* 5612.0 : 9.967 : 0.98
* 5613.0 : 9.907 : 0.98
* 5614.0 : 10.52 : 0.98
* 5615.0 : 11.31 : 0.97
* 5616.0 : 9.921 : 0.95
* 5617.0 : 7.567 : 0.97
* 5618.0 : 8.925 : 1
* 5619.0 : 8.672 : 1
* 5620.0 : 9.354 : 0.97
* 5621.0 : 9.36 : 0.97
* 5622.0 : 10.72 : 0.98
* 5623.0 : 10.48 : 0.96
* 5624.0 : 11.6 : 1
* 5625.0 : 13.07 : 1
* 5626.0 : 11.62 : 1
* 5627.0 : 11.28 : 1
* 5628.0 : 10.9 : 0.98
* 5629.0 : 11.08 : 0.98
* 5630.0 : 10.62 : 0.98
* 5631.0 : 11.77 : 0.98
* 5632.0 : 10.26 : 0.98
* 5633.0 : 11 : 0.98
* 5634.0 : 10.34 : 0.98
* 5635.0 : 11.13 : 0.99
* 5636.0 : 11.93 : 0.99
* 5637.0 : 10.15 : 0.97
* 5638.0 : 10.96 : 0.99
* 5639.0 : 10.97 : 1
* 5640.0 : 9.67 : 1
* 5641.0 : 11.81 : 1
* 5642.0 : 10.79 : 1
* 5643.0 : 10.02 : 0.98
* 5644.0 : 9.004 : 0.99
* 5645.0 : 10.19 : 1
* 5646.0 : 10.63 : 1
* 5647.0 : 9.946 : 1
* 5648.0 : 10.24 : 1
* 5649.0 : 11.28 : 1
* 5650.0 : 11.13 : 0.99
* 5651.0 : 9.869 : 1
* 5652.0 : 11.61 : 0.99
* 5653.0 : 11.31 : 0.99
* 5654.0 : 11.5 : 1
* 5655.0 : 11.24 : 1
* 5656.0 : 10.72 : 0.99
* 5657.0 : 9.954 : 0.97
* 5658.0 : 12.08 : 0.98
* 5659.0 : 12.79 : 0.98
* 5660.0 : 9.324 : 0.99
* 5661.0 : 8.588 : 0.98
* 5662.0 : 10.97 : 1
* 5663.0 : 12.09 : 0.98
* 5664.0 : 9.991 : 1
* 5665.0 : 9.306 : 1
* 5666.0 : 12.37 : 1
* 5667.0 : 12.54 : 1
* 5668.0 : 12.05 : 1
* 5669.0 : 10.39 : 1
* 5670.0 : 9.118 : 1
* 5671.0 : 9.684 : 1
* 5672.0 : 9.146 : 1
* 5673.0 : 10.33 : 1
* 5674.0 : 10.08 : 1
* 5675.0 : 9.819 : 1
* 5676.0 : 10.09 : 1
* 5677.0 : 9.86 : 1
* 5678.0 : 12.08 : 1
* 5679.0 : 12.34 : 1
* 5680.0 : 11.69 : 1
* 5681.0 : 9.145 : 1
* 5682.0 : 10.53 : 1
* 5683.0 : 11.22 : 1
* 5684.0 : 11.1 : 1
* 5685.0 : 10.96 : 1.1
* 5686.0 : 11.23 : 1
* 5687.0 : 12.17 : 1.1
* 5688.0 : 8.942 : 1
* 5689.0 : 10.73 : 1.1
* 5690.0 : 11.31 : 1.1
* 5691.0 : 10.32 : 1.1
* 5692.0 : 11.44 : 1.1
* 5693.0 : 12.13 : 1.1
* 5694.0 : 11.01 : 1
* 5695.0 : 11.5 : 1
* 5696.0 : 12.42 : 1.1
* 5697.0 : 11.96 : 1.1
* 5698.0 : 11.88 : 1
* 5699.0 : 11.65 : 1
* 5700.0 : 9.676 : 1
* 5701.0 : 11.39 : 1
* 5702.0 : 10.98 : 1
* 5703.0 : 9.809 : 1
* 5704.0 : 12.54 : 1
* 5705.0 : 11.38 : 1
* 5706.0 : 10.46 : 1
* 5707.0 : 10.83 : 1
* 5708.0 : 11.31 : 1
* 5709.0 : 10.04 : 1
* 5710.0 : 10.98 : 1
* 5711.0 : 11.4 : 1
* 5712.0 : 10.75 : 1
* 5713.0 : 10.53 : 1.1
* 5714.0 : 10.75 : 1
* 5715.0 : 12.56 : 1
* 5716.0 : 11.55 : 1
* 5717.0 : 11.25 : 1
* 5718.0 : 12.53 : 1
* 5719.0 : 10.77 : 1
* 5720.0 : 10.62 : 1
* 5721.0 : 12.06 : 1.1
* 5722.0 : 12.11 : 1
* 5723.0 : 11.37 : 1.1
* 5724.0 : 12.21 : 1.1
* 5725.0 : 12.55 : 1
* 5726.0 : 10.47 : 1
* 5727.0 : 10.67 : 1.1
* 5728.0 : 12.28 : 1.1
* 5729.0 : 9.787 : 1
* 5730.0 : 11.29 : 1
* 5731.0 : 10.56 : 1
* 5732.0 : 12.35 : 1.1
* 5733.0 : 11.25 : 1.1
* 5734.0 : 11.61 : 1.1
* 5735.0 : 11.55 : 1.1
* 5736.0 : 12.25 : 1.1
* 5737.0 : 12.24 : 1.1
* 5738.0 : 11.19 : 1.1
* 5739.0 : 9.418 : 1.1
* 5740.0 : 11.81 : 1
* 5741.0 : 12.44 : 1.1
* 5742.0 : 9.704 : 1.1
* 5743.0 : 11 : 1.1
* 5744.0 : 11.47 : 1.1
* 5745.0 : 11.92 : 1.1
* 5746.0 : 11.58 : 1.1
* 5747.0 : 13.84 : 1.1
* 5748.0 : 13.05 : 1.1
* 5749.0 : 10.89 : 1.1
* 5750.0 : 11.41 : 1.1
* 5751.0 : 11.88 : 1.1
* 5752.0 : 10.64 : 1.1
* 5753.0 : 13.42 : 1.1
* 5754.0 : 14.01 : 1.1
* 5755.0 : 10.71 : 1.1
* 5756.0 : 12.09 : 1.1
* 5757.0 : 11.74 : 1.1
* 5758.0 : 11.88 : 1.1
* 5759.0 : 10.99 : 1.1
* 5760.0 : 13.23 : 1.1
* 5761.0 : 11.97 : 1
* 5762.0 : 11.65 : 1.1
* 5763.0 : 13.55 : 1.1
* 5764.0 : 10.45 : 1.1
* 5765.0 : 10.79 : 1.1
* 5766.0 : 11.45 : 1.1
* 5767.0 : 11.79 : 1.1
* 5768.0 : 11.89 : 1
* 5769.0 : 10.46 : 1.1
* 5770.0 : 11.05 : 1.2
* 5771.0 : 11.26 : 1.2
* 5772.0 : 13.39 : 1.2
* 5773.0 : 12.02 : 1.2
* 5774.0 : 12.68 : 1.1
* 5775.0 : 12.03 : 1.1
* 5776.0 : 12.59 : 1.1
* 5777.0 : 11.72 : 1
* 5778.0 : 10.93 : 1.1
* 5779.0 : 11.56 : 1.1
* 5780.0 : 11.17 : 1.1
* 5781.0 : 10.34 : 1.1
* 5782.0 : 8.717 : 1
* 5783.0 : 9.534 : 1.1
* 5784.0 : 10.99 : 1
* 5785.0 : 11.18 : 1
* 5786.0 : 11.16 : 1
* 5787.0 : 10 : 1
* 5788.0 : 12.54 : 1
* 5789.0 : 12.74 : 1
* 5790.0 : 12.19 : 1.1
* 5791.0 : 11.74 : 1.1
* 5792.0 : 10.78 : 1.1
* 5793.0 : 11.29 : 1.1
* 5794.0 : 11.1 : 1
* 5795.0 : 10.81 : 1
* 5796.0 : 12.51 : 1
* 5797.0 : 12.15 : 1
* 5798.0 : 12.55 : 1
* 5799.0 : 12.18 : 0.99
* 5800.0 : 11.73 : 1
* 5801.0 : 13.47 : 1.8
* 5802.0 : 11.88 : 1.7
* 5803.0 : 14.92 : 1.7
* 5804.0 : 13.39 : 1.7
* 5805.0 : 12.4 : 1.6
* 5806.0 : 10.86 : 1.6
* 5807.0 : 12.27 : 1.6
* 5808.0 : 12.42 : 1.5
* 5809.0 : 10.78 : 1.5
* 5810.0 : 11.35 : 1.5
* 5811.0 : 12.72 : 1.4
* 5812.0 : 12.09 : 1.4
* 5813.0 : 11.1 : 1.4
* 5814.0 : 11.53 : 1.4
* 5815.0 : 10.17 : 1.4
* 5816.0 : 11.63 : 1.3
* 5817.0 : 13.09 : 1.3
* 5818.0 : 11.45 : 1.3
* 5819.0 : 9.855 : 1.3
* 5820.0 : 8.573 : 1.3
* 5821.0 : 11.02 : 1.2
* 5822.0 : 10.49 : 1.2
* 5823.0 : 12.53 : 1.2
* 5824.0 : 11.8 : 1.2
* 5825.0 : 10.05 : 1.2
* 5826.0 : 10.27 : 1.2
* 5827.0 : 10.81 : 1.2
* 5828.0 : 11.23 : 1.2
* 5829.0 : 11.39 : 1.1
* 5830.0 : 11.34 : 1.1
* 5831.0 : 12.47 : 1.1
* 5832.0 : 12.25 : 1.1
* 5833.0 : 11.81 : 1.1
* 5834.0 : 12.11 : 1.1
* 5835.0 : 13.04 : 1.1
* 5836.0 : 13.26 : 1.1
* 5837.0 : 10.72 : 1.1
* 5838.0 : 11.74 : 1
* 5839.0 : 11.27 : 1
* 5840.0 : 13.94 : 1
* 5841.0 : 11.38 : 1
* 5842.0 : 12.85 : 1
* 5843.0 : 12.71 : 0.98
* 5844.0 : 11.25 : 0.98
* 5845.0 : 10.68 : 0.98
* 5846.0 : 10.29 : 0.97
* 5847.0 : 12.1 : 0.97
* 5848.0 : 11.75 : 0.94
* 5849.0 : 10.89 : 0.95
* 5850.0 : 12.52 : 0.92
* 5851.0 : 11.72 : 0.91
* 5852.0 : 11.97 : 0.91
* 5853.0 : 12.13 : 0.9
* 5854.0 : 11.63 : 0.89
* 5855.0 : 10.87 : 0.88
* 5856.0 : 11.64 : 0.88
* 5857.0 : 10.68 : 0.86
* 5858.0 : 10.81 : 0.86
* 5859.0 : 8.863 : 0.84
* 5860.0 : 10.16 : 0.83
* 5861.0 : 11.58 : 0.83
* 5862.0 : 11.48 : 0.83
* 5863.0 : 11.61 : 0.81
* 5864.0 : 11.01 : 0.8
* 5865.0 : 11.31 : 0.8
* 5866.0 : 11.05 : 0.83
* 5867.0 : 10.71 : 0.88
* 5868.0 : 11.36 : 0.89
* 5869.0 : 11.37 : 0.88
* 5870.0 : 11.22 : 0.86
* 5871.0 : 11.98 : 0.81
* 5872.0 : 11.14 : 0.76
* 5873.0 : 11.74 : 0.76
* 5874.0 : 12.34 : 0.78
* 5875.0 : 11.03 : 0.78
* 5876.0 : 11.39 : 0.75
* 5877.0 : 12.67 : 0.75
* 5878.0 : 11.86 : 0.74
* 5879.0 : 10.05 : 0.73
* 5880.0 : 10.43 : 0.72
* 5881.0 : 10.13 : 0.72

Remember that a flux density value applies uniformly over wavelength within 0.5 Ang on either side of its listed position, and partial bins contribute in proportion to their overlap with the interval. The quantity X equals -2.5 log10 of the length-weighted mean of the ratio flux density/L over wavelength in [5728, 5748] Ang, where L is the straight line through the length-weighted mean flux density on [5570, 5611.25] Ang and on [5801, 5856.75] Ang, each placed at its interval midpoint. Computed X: -0.04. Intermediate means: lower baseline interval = 10.2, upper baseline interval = 11.7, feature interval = 11.5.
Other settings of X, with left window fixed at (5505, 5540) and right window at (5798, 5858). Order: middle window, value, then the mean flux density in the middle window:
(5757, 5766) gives -0.049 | 11.8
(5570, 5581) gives -0.062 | 10.7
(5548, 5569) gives -0.082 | 10.7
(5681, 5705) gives -0.030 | 11.1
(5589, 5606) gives 0.094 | 9.37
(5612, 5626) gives 0.021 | 10.2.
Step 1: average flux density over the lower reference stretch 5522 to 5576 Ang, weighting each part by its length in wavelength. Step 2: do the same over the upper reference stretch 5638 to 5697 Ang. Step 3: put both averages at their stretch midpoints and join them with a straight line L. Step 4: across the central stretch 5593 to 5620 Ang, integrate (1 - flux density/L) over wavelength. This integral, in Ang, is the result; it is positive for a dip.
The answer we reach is 1.7 Ang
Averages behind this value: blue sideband 10.4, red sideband 10.8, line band 9.92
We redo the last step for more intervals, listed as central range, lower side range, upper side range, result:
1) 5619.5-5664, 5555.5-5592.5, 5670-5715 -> -0.53 Ang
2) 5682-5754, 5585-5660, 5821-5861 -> -3.32 Ang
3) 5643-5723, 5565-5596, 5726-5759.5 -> 0.77 Ang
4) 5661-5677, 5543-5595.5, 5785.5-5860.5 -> 0.67 Ang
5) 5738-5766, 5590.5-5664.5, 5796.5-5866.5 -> -1.53 Ang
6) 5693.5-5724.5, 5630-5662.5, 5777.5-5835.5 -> -0.74 Ang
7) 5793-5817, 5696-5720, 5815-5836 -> -1.41 Ang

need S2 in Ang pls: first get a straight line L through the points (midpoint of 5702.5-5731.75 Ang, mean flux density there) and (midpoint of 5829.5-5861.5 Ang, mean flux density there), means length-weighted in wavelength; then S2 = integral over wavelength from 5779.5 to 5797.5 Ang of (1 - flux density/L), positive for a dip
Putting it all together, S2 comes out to 0.5 Ang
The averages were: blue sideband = 11.2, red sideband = 11.6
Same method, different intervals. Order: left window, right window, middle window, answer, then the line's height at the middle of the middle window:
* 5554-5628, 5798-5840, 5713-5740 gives -0.7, 11.1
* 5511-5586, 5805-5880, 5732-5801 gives -3.0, 11.2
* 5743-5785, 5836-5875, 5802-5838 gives -0.3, 11.5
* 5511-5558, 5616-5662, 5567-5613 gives 1.1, 10.4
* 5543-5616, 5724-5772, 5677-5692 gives 0.3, 11.2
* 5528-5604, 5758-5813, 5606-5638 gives -0.1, 10.6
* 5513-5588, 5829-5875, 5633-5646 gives 0.1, 10.7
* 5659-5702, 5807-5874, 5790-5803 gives -0.8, 11.3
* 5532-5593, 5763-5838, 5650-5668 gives -0.1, 10.9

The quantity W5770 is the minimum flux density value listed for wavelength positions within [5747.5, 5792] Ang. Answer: 8.717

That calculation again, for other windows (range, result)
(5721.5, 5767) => 9.418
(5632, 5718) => 8.588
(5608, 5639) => 7.567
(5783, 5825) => 8.573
